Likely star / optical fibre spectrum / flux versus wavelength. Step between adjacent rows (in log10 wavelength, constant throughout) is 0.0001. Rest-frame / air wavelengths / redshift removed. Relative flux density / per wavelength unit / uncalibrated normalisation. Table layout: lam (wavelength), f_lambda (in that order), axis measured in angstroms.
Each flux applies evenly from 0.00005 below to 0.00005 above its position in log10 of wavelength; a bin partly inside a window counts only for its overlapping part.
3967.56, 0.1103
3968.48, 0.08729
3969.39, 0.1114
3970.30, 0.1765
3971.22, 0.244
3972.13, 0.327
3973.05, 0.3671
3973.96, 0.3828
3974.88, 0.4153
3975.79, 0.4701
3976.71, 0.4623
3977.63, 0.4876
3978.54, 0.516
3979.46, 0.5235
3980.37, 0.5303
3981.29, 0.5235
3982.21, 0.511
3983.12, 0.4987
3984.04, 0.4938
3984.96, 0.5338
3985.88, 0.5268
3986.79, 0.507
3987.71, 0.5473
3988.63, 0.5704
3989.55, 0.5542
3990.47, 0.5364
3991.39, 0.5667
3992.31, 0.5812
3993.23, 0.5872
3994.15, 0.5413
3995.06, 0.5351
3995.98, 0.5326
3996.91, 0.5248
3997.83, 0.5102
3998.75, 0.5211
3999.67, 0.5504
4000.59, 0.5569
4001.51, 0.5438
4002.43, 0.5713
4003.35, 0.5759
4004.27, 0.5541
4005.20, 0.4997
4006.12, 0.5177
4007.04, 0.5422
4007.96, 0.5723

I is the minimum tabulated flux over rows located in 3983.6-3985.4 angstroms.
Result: 0.4938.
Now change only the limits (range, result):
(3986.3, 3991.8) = 0.507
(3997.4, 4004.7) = 0.5102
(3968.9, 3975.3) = 0.1114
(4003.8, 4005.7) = 0.4997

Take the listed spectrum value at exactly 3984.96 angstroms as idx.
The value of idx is 0.5338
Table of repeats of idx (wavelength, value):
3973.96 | 0.3828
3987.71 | 0.5473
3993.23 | 0.5872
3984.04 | 0.4938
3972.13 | 0.327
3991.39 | 0.5667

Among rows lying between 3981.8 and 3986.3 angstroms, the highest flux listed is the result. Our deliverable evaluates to 0.5338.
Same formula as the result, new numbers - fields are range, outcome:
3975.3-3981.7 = 0.5303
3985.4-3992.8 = 0.5812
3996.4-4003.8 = 0.5759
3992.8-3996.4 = 0.5872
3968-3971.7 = 0.244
